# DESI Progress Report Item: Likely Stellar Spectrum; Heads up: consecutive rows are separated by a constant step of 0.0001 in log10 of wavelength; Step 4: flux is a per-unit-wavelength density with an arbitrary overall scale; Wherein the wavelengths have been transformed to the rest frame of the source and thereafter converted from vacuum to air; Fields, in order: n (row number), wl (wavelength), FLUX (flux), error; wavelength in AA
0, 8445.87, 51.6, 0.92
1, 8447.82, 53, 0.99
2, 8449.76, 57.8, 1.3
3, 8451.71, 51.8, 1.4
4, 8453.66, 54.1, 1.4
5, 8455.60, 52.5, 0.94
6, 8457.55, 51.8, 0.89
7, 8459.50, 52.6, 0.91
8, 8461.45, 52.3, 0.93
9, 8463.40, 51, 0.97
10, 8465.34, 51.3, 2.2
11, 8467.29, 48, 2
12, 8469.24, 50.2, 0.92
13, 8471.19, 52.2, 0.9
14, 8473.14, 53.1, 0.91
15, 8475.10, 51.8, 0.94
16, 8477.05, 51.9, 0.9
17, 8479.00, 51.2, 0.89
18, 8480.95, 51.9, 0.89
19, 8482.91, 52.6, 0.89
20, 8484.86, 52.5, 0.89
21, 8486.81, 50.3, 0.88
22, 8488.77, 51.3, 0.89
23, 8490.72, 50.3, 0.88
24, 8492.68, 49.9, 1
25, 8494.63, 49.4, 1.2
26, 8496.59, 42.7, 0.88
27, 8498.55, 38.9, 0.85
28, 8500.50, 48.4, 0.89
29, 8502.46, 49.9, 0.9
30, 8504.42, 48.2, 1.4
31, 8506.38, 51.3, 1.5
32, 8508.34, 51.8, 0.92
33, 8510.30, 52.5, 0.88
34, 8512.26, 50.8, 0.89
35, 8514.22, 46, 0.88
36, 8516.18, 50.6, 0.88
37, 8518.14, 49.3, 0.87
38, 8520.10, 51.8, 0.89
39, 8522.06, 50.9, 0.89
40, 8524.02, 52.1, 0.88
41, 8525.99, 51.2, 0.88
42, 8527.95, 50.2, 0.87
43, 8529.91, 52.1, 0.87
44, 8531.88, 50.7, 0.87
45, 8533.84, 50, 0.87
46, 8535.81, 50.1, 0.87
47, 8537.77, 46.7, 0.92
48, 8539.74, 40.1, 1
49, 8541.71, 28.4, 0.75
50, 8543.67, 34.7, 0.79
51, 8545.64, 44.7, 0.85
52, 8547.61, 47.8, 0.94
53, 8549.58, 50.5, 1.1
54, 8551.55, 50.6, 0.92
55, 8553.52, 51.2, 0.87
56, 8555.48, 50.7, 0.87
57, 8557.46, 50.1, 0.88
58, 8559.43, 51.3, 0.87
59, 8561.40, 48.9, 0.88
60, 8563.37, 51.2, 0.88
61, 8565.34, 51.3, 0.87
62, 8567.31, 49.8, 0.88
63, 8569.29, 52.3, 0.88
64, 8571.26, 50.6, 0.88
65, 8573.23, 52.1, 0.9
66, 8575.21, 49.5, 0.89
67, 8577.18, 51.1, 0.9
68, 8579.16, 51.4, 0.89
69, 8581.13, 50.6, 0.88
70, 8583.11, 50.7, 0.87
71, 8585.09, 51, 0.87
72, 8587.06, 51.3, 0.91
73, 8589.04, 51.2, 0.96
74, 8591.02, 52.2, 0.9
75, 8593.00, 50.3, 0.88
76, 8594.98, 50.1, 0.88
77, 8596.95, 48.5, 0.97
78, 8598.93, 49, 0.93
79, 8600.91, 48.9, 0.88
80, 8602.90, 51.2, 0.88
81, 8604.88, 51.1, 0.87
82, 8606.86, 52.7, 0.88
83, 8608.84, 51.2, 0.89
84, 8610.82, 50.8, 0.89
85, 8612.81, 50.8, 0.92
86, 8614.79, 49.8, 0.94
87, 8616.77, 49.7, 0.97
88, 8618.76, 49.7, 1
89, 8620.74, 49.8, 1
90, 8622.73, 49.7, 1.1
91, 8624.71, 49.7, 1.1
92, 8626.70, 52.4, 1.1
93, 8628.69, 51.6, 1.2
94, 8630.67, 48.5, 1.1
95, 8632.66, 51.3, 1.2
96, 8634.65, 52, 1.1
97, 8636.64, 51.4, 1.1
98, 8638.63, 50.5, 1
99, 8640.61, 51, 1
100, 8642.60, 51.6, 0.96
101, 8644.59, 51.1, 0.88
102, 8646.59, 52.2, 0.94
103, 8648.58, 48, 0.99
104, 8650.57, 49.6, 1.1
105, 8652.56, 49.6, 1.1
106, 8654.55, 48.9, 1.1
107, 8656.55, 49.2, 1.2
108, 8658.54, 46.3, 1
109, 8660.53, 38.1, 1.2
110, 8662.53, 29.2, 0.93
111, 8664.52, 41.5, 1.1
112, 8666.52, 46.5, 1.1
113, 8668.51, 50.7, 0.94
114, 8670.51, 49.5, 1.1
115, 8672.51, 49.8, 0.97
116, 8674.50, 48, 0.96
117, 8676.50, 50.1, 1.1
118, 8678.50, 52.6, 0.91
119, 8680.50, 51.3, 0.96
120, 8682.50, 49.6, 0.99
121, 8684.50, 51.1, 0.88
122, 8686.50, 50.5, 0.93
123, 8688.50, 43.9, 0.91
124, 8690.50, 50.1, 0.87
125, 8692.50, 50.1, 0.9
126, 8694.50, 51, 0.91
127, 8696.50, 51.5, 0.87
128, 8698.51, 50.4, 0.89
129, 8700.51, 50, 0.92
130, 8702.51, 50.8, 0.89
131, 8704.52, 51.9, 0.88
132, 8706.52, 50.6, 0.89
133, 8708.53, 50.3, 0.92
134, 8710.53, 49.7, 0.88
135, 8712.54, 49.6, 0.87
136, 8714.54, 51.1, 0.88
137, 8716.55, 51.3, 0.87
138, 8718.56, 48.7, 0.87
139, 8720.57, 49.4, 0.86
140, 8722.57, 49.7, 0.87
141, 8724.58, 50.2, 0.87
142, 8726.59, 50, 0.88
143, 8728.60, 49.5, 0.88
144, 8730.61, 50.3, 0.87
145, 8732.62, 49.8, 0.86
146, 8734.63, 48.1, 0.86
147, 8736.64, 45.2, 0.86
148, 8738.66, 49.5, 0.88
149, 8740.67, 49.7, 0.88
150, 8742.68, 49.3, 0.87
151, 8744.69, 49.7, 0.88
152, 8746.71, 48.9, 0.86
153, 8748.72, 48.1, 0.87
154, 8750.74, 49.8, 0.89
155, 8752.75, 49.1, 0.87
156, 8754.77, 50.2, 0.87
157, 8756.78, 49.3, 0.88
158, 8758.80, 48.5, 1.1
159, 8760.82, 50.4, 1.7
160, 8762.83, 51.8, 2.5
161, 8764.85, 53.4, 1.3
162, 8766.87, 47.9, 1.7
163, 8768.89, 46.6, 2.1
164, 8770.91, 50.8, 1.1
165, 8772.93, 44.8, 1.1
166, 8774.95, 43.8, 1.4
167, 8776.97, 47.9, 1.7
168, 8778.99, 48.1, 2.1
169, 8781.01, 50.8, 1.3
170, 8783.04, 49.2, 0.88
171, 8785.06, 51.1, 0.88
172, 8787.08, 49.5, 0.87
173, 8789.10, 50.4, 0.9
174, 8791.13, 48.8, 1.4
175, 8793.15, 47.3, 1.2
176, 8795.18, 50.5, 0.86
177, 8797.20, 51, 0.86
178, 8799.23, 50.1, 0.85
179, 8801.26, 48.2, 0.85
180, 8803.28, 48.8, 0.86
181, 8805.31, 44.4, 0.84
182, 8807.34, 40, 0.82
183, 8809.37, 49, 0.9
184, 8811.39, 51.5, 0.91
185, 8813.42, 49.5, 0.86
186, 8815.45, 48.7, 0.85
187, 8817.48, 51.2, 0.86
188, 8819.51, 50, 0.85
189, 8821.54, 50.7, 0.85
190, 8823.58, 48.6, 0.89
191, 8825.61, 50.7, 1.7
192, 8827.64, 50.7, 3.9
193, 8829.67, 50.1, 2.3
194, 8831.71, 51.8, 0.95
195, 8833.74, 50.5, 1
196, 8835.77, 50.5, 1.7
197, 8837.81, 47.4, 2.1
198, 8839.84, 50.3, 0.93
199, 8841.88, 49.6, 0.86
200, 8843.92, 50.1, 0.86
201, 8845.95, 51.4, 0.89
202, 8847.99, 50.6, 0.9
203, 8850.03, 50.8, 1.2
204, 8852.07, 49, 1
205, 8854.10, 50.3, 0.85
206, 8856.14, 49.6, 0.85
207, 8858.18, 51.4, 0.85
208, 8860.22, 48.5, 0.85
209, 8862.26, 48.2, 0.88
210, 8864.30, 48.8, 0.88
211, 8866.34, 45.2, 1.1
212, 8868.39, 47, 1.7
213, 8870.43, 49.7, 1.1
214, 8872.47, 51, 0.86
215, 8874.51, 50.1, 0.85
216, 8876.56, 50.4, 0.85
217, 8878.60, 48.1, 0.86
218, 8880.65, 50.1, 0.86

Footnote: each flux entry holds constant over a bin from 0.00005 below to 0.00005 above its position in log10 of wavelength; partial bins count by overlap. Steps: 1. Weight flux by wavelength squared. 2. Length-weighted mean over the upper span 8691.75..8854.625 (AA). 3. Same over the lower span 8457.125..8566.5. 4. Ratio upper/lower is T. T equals 1.07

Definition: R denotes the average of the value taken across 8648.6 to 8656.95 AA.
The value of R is 49.2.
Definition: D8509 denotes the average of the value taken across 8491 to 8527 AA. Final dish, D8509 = 49.2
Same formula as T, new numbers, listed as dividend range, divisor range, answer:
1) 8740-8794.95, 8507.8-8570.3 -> 1.06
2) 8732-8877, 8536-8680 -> 1.05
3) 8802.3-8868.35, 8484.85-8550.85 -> 1.10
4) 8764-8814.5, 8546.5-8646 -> 1.00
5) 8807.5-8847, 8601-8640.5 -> 1.03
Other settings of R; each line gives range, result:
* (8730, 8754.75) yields 49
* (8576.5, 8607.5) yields 50.7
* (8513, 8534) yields 50.5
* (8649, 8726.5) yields 48.8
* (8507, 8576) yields 48.9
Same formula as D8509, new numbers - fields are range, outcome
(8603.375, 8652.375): 50.7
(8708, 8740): 49.5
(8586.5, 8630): 50.5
